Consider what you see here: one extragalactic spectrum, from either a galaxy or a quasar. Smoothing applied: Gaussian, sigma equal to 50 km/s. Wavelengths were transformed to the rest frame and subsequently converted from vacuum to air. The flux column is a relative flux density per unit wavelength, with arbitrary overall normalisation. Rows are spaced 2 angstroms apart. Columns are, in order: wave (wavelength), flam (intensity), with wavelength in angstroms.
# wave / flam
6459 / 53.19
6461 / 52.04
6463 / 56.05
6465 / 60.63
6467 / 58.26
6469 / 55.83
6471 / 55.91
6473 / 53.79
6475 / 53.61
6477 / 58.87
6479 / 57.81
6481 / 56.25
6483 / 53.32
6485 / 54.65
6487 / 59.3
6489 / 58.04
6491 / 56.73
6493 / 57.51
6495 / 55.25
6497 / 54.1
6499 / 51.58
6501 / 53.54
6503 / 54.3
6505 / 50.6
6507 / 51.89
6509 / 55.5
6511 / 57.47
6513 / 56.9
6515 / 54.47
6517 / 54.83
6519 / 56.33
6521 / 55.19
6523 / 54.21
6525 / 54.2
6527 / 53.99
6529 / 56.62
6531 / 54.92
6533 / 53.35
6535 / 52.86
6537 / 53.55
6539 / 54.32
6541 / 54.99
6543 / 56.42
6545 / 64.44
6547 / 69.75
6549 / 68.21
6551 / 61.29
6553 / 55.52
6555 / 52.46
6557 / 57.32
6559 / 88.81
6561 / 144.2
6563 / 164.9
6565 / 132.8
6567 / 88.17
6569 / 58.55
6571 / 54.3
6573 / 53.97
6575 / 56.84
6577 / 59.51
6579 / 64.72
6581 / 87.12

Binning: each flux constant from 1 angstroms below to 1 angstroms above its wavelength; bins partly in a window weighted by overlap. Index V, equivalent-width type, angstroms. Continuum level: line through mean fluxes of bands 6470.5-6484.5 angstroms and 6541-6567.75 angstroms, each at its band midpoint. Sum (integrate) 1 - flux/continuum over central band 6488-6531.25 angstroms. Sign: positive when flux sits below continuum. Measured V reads 7.8 angstroms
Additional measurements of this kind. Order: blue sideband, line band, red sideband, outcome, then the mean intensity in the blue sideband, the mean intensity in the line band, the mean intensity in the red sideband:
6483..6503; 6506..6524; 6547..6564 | 2.9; 55.5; 55.2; 85.6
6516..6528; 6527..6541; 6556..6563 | 3.3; 54.8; 54.3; 107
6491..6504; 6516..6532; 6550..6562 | 2.3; 54.6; 55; 76.6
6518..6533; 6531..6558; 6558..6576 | 5.3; 55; 57.9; 93.6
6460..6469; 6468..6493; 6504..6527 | -0.1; 56.6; 56.2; 54.7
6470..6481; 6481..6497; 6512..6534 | -0.1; 56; 56.2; 55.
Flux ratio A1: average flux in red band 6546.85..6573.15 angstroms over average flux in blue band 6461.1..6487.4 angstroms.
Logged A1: 1.48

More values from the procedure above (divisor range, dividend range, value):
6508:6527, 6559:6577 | 1.66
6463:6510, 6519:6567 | 1.27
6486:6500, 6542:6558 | 1.08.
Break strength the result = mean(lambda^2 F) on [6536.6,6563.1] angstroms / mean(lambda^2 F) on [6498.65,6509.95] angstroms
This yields 1.4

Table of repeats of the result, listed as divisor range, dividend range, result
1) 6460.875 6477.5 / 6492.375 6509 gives 0.96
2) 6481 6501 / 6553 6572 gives 1.68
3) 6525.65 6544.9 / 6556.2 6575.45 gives 1.67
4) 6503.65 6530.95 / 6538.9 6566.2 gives 1.50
